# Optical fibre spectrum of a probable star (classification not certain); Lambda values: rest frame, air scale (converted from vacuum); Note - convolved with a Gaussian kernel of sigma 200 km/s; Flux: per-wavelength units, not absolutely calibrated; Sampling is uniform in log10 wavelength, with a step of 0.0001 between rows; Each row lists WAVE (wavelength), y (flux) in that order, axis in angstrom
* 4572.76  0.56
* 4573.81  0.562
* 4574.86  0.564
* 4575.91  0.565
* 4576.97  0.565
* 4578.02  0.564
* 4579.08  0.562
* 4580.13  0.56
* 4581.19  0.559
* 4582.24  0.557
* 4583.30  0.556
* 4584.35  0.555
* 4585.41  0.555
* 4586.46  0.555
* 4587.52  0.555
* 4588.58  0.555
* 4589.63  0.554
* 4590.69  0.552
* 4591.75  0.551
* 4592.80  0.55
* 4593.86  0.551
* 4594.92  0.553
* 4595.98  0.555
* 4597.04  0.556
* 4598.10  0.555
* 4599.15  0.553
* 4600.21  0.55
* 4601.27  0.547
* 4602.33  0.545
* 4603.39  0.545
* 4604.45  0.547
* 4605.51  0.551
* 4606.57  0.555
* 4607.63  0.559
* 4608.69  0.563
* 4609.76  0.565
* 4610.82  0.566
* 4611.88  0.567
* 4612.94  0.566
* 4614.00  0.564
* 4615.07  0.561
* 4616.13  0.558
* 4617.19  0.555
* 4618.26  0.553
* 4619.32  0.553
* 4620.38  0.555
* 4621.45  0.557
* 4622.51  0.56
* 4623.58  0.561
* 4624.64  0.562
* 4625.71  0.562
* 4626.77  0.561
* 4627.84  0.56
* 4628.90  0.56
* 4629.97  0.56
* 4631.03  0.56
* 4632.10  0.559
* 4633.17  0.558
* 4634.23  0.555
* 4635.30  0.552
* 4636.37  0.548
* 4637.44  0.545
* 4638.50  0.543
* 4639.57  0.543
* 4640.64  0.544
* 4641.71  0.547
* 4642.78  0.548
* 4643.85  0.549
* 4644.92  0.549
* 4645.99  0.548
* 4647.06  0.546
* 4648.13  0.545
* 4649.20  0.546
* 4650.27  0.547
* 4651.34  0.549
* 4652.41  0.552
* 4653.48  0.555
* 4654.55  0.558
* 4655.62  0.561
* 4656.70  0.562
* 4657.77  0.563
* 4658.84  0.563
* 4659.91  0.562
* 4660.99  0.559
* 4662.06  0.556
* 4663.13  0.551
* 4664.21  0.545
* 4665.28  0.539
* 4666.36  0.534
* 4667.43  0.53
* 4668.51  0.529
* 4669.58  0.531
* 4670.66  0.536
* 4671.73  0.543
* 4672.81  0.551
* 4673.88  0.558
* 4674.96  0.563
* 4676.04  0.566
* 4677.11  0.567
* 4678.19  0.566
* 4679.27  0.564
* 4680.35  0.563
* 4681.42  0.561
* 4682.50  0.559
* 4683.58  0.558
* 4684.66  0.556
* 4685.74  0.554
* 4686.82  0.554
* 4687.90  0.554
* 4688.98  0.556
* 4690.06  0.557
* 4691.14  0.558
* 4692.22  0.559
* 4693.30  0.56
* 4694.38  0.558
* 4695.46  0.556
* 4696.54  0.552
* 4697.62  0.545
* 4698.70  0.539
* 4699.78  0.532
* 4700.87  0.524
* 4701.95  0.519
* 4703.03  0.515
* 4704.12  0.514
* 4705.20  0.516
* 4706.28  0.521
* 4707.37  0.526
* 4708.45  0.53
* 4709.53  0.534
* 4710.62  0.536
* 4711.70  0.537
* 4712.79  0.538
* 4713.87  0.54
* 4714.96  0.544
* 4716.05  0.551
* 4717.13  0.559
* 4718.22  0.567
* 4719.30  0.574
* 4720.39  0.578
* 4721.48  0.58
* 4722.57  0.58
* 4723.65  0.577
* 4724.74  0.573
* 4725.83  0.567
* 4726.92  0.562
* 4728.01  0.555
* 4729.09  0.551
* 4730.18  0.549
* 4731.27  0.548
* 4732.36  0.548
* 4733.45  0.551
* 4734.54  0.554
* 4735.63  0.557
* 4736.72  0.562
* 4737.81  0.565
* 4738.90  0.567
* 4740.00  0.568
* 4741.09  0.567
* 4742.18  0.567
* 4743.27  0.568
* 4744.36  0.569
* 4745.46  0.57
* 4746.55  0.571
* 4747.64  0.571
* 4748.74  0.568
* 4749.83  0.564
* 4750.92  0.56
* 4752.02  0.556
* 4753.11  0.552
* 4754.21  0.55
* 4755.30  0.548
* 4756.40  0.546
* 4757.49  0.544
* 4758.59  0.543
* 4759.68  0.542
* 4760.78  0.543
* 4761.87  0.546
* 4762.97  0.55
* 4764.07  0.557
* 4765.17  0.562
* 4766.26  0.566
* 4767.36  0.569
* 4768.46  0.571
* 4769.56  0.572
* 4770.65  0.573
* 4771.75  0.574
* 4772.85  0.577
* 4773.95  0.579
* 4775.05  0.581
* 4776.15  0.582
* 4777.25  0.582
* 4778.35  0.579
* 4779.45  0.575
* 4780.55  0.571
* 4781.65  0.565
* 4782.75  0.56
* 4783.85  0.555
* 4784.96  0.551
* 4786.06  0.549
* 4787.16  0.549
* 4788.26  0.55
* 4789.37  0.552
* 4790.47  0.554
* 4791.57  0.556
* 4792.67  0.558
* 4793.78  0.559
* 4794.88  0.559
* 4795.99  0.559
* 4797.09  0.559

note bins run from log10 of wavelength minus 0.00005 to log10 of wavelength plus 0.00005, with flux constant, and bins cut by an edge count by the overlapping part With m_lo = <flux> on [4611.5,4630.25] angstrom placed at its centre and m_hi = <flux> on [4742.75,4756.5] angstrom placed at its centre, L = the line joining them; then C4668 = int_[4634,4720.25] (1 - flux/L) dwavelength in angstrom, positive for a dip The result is 1.9 angstrom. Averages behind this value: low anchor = 0.56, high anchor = 0.561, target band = 0.548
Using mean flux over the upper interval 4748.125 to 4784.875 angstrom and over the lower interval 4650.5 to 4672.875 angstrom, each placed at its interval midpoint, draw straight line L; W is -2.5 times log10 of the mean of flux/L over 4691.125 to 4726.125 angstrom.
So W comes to 0.02 mag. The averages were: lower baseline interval 0.549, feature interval 0.547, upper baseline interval 0.562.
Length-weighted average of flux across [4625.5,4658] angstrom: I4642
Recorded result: 0.553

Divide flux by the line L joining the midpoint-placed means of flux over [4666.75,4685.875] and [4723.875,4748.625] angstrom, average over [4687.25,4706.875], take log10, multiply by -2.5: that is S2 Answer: 0.030 mag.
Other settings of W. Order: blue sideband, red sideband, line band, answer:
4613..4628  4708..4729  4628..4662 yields 0.01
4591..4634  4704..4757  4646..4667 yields 0.01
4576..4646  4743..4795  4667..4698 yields 0.01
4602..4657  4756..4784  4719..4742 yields 0.00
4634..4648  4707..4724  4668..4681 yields -0.01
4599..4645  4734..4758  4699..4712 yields 0.07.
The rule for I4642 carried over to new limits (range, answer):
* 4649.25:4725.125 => 0.55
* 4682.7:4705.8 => 0.545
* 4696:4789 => 0.556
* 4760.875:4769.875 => 0.56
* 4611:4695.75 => 0.554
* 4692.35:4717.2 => 0.537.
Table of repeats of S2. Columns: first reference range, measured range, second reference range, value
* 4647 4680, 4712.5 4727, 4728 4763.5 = -0.017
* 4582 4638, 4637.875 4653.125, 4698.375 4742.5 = 0.013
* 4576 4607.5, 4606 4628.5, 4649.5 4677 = -0.014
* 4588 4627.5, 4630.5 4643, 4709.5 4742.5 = 0.013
